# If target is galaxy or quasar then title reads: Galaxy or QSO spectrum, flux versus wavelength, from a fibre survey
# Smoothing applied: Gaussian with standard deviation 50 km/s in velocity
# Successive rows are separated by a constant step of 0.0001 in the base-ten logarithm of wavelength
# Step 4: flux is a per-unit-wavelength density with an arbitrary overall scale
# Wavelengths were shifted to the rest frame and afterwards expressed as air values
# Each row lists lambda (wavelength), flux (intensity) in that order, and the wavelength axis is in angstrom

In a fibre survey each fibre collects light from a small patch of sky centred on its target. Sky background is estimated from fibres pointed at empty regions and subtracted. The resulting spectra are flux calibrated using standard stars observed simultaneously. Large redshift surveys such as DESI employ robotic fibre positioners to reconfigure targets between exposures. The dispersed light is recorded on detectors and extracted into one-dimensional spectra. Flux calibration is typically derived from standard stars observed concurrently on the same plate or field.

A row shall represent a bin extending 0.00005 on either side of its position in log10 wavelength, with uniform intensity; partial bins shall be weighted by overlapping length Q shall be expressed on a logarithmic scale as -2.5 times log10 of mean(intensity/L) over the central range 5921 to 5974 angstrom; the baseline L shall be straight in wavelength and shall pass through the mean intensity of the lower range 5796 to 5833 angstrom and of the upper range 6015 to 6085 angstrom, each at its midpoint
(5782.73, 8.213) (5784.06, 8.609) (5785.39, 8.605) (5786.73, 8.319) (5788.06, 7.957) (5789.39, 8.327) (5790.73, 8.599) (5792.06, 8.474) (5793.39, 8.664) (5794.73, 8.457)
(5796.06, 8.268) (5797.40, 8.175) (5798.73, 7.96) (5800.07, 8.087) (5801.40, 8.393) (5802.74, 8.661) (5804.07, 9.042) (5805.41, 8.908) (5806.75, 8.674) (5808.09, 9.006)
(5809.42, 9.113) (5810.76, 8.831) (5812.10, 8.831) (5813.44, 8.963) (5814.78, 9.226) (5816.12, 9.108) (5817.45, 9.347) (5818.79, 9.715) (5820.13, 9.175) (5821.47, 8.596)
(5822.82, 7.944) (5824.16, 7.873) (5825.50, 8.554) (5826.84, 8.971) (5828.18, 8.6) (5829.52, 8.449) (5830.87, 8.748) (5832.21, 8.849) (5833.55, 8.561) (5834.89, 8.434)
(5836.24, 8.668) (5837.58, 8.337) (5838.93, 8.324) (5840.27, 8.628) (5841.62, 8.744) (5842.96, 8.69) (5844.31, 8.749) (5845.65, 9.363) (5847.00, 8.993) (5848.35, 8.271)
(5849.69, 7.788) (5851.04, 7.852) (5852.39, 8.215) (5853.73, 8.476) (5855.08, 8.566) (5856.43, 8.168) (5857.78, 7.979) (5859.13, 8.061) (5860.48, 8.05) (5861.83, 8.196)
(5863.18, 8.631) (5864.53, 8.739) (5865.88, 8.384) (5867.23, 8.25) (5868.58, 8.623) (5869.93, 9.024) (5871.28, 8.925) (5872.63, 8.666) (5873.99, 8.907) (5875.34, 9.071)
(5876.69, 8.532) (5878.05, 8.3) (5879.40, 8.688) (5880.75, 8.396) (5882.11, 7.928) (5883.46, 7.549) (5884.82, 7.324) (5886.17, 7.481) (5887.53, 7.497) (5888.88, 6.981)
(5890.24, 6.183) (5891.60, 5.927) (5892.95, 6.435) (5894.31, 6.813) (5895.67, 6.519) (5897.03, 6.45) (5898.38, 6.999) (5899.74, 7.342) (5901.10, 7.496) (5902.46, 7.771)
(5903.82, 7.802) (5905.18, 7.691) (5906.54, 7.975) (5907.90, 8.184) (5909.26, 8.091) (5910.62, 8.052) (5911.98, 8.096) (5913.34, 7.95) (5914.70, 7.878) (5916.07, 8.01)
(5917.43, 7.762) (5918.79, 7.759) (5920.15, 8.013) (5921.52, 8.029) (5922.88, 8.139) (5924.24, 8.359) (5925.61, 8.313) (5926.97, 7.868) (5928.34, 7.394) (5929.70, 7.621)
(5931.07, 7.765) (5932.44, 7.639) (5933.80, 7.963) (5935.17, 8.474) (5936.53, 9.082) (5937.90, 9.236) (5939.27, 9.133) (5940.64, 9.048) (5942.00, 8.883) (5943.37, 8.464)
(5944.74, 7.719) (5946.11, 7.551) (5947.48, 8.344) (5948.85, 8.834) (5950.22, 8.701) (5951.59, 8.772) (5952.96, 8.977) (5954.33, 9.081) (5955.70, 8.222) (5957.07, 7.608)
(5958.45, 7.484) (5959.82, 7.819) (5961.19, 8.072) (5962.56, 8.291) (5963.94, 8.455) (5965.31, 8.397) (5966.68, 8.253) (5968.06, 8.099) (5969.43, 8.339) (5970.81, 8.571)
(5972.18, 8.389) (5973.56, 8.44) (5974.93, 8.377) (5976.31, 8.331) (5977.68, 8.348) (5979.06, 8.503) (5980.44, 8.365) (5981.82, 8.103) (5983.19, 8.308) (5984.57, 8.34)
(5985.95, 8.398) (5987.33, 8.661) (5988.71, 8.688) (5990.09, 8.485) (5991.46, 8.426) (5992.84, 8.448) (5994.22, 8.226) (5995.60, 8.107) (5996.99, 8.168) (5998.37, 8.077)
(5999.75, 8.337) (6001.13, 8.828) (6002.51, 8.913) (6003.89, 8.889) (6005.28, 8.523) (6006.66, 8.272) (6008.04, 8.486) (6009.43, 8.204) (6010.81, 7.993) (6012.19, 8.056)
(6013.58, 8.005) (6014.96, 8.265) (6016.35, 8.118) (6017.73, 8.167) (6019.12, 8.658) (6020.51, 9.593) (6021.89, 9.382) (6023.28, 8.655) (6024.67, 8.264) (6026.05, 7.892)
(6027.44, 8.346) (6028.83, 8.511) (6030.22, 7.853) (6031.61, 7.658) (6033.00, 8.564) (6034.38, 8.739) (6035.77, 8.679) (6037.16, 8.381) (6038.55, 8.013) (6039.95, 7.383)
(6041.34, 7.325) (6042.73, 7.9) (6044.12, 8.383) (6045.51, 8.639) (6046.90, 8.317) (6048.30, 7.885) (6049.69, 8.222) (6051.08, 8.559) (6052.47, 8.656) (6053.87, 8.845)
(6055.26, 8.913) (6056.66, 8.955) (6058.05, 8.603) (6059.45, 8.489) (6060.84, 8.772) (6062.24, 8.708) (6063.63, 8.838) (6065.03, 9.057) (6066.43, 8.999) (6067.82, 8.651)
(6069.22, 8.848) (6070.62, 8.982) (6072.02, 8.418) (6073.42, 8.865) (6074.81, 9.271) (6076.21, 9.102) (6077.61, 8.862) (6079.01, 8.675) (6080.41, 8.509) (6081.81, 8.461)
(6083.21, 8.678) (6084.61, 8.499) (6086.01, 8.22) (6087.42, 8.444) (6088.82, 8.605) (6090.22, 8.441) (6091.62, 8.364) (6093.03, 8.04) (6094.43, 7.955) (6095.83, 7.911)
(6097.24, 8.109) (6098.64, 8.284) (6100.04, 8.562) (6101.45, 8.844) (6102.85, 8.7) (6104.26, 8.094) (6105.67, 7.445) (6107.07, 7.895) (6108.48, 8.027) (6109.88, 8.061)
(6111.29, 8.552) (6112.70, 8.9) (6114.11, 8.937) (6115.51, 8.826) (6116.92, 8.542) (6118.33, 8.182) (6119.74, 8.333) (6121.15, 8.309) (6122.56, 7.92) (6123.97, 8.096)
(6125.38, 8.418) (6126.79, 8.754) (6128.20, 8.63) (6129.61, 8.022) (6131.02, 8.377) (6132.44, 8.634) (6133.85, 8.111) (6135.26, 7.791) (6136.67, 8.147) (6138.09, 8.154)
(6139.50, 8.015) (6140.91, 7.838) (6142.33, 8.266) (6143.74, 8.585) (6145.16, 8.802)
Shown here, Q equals 0.040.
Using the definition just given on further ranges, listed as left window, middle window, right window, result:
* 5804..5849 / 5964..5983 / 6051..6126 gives 0.04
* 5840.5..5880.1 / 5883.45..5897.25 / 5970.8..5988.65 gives 0.24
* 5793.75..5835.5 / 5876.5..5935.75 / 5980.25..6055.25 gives 0.12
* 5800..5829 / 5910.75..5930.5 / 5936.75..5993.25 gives 0.08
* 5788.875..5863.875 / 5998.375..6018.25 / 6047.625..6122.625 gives 0.02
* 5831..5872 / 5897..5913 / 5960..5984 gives 0.09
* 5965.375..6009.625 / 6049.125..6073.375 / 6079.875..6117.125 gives -0.05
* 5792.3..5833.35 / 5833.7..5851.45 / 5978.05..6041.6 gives 0.01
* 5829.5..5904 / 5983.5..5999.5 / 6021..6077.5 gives 0.00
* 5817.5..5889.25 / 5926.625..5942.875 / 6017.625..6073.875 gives 0.01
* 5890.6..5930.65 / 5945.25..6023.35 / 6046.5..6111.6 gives -0.05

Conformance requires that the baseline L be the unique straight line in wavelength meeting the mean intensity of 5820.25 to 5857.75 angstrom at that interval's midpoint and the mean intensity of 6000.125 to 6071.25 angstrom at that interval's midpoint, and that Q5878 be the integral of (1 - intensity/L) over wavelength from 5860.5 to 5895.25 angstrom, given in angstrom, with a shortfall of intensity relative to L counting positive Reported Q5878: 2.1 angstrom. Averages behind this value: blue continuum 8.5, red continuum 8.47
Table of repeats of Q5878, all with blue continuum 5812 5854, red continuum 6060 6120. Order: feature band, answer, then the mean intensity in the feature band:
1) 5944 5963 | 0.8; 8.25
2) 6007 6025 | 0.2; 8.45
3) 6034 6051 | 0.8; 8.16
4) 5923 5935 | 1.0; 7.9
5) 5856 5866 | 0.4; 8.27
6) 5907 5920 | 1.0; 7.98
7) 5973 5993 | 0.4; 8.42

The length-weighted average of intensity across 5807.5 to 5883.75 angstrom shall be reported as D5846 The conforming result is 8.59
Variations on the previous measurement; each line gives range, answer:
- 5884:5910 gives 7.21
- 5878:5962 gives 7.9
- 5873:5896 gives 7.59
